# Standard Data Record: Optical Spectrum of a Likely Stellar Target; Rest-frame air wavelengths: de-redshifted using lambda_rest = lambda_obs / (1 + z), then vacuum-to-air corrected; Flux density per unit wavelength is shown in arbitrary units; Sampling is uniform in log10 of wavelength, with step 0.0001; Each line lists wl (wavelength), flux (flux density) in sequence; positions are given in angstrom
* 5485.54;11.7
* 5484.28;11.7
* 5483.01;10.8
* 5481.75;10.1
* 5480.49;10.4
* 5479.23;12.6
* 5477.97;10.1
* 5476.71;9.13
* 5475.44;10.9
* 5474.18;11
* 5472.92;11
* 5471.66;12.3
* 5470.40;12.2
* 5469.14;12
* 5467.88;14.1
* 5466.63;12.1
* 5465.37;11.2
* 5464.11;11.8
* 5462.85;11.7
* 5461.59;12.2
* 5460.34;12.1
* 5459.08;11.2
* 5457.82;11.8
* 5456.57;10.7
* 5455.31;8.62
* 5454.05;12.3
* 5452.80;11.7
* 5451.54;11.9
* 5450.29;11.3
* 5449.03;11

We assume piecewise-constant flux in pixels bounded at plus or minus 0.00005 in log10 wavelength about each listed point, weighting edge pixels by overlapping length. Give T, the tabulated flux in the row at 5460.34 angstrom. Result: 12.1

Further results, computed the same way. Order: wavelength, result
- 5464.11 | 11.8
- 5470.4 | 12.2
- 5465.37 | 11.2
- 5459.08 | 11.2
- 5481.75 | 10.1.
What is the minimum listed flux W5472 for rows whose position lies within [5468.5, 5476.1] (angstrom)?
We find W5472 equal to 10.9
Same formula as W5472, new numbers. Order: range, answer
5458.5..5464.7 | 11.2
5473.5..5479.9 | 9.13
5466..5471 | 12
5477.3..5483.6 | 10.1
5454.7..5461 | 8.62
